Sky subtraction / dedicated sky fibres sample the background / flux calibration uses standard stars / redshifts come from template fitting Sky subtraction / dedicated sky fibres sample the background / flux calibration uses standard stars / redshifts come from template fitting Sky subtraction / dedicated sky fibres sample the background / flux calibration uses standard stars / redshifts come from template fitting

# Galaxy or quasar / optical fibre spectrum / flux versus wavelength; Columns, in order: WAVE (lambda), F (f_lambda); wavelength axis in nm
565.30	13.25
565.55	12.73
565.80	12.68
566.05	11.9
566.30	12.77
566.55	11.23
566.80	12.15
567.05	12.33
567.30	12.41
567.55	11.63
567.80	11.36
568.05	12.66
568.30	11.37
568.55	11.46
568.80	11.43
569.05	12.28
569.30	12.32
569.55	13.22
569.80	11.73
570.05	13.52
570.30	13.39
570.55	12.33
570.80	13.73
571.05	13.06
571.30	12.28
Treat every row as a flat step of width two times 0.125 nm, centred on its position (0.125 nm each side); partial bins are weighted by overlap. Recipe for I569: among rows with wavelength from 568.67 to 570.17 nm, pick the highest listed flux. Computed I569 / 13.52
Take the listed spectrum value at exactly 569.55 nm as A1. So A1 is 13.22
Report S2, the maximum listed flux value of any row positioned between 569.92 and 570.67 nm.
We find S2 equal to 13.52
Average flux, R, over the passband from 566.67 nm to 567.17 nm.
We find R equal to 12.2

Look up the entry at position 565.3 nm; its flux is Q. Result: 13.25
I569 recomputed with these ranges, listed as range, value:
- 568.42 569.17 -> 12.28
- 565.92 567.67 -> 12.77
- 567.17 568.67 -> 12.66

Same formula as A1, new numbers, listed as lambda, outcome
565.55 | 12.73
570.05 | 13.52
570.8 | 13.73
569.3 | 12.32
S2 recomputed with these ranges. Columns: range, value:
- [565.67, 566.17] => 12.68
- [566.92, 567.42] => 12.41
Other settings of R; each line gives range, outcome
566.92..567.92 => 11.9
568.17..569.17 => 11.6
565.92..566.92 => 12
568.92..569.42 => 12.3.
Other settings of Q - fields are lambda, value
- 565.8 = 12.68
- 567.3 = 12.41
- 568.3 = 11.37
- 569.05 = 12.28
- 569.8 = 11.73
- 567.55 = 11.63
